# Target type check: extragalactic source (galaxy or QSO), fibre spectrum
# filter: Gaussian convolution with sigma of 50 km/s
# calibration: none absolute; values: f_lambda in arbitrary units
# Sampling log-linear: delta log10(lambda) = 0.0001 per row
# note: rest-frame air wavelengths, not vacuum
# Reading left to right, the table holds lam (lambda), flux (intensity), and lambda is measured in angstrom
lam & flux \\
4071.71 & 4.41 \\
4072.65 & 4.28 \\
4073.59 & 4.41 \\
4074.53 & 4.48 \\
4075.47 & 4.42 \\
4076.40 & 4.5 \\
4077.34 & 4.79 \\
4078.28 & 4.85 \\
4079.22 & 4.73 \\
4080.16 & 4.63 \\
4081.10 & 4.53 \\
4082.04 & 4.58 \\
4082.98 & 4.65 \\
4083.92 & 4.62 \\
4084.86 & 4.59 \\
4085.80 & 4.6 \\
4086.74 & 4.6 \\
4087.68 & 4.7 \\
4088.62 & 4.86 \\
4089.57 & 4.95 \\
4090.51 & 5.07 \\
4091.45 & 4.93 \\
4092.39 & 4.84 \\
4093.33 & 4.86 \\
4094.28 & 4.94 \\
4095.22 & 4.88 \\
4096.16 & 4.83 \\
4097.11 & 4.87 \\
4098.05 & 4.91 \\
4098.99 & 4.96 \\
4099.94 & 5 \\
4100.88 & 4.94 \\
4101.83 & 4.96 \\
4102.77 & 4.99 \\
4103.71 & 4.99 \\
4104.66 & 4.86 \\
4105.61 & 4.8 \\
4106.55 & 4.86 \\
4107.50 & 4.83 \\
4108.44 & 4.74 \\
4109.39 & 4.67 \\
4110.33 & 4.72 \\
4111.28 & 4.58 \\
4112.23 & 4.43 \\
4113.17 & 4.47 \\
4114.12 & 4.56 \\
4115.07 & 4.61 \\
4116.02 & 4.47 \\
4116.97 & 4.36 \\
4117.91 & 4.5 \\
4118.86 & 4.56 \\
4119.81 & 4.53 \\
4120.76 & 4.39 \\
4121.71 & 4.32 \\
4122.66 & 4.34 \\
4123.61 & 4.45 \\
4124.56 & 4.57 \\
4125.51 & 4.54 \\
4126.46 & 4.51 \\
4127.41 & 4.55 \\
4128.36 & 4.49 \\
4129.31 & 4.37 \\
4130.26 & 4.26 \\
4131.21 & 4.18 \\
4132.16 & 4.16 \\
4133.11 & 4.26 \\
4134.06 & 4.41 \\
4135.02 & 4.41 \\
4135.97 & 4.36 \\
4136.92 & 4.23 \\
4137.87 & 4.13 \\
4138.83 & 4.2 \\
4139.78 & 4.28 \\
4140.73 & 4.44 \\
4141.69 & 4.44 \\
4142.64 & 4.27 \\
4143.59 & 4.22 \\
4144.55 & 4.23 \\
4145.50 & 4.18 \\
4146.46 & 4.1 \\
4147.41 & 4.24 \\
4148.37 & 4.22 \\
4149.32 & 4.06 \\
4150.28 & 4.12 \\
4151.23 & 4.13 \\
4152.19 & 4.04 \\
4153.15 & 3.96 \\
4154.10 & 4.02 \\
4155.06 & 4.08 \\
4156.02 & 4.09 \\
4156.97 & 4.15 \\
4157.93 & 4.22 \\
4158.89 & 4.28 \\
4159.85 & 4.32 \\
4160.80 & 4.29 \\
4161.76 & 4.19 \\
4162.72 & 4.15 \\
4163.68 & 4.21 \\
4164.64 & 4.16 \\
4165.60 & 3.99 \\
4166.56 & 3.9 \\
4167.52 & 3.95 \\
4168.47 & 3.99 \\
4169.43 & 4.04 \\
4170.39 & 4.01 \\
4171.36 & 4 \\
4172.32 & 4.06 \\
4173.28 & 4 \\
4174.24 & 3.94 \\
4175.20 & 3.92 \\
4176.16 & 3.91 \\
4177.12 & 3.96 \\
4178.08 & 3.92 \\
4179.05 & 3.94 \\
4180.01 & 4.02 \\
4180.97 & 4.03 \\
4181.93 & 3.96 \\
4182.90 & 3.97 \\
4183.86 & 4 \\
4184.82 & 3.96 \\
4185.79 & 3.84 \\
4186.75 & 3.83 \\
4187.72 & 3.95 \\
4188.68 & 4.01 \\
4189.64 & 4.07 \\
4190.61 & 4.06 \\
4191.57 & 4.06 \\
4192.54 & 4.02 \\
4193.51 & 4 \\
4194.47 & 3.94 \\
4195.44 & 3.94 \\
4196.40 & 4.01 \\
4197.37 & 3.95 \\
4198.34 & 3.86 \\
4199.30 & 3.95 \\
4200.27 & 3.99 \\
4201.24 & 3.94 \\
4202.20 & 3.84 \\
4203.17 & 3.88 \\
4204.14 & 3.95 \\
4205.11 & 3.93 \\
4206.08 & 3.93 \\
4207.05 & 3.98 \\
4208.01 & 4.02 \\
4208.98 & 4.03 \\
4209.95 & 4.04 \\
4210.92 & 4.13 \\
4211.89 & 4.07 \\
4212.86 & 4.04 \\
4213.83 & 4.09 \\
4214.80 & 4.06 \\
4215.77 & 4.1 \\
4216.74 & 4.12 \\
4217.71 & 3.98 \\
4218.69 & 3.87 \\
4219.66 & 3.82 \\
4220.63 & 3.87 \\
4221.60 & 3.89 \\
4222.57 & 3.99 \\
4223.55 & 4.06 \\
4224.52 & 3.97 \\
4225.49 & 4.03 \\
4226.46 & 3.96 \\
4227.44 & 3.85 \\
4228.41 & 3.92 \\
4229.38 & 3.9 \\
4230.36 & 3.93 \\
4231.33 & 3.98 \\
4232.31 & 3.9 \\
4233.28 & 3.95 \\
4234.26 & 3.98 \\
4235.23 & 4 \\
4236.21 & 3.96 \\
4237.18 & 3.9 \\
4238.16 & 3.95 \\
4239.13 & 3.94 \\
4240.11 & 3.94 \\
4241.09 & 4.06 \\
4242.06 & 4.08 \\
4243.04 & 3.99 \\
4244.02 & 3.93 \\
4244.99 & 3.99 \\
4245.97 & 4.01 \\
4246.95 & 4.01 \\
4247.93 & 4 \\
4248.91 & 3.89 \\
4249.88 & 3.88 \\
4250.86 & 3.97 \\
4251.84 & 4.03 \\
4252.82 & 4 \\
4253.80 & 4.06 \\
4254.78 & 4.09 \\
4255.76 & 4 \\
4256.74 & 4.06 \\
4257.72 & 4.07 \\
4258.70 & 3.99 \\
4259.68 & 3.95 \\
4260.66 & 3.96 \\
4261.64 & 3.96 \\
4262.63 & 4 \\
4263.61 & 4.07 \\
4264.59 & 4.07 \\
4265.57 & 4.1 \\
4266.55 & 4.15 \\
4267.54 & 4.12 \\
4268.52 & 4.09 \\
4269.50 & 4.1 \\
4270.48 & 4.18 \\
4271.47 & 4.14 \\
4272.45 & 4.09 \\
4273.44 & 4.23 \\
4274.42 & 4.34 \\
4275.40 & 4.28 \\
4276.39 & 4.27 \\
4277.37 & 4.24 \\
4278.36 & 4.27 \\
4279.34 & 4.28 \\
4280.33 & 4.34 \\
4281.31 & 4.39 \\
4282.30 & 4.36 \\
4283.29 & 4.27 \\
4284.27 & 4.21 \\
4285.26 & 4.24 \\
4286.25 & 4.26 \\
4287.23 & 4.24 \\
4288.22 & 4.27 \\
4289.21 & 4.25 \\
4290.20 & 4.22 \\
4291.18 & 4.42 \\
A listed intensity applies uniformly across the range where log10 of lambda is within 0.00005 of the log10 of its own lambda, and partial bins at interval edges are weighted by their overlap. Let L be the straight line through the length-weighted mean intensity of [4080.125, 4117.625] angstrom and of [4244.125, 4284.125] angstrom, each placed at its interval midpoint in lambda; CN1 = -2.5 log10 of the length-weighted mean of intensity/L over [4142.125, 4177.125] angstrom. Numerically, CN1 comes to 0.11 mag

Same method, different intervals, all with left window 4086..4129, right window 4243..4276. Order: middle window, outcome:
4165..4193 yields 0.11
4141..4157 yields 0.09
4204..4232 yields 0.07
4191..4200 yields 0.09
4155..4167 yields 0.08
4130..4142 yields 0.07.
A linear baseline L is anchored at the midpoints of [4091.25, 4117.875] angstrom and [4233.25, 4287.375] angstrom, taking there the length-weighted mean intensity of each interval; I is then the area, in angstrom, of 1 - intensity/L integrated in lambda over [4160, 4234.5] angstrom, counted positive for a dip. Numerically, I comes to 6.4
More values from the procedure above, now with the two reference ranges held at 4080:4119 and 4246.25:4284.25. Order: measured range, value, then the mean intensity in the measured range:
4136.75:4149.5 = 1.0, 4.24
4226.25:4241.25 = 1.0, 3.94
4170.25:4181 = 1.2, 3.97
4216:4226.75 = 0.8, 3.96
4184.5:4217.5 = 2.8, 3.99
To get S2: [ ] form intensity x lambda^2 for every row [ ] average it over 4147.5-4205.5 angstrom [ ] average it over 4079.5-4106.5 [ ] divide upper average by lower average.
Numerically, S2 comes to 0.9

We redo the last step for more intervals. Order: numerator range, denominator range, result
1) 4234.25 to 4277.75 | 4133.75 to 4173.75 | 1.02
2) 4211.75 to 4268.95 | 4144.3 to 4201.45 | 1.02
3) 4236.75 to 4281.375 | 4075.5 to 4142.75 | 0.95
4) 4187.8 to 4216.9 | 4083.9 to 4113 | 0.87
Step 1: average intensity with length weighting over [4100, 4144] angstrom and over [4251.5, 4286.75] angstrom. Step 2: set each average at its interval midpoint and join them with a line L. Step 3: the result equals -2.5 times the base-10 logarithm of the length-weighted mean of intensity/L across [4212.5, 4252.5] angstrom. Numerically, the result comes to 0.07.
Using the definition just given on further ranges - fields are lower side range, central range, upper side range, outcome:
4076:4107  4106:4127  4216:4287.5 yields 0.03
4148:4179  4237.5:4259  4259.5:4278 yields 0.03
